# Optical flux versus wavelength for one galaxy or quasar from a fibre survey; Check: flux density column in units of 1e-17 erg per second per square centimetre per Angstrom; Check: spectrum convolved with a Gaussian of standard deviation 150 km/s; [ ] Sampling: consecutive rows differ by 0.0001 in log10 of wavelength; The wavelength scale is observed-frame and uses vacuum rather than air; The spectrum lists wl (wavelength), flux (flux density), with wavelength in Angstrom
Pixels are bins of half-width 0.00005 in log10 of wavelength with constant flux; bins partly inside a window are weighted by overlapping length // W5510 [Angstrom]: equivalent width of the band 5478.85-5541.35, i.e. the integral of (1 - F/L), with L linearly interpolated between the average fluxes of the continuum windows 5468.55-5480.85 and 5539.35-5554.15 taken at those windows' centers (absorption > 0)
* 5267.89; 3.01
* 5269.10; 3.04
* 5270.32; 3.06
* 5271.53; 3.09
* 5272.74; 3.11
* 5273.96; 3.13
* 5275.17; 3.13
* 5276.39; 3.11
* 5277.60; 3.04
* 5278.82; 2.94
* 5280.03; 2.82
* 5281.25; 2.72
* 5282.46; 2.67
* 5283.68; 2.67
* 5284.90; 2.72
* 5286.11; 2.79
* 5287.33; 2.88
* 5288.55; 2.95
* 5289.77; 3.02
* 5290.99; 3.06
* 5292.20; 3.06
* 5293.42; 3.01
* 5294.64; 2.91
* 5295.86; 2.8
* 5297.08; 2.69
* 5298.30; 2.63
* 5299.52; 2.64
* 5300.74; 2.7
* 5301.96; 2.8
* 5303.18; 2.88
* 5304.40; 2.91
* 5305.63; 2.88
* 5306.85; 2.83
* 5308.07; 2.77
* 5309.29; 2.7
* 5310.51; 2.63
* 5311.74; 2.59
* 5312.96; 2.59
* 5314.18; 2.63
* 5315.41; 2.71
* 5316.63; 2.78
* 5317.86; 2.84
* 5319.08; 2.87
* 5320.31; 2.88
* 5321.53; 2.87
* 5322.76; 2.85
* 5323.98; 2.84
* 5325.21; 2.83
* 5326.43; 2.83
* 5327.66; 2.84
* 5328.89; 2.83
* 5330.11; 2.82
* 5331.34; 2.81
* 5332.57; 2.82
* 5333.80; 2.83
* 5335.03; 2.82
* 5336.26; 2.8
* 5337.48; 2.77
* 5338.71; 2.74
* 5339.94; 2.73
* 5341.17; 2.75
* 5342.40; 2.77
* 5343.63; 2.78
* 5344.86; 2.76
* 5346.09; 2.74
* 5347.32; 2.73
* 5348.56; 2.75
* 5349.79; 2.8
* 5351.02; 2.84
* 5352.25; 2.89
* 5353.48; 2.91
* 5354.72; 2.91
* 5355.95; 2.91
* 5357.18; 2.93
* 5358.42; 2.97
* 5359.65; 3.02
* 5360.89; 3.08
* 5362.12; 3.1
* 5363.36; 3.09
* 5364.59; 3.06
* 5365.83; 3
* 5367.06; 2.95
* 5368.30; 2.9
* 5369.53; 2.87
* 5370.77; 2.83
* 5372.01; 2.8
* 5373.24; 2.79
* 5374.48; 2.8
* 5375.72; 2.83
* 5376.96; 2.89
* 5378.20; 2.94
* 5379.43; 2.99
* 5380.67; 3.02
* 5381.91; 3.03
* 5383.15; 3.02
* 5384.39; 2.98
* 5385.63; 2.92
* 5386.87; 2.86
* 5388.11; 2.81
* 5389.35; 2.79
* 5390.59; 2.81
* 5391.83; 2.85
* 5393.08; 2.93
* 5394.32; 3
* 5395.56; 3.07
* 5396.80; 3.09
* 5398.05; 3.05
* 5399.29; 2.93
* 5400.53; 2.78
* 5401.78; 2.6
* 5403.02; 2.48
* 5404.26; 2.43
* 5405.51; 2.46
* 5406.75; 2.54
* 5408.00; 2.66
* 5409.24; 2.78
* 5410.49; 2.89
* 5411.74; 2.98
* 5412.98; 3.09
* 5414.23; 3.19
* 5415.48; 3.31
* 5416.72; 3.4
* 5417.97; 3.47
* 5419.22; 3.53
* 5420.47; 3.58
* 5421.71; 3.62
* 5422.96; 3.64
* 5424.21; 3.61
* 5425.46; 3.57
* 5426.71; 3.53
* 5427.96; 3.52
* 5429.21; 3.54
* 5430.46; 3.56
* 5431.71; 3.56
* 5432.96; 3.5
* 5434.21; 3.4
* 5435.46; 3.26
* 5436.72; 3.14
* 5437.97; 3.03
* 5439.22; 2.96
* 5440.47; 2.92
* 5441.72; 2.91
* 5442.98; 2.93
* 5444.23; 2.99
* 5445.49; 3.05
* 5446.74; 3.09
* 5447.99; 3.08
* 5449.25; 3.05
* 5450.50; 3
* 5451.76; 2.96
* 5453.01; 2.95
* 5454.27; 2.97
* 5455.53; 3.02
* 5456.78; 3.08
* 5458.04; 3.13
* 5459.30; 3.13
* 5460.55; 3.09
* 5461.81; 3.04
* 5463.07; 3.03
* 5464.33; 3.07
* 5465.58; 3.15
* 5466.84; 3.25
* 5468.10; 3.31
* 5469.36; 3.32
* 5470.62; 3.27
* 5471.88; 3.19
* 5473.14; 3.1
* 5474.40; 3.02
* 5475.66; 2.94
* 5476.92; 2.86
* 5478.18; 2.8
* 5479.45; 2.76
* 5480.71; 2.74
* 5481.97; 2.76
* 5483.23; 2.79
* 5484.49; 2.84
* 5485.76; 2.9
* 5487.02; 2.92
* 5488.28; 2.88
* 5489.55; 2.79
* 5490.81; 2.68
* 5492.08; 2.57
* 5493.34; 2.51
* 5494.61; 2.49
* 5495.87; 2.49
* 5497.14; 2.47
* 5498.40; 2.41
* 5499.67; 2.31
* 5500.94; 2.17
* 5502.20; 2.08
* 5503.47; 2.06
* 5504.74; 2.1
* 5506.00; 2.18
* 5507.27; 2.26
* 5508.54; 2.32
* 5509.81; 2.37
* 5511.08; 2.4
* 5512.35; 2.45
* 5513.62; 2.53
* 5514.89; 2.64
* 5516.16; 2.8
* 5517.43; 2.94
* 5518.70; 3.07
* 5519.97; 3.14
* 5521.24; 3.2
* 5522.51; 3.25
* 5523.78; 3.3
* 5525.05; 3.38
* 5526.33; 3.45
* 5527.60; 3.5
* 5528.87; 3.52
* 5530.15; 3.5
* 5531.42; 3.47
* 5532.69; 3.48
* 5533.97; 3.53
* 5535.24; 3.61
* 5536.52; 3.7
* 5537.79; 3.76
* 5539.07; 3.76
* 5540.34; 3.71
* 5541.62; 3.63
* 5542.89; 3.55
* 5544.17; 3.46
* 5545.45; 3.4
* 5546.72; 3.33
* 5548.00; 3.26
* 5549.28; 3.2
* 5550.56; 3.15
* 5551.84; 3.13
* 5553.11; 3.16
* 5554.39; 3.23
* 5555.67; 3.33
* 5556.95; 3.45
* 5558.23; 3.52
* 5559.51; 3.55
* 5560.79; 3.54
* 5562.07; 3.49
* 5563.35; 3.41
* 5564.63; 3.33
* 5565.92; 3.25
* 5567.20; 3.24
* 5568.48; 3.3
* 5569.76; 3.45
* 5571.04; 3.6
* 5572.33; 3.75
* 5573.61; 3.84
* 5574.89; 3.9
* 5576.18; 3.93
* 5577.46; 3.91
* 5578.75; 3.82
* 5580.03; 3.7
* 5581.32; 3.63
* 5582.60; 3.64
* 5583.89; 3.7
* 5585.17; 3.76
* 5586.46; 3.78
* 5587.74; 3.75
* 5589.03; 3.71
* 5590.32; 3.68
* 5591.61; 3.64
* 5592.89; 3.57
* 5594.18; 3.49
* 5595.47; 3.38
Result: 6.2 Angstrom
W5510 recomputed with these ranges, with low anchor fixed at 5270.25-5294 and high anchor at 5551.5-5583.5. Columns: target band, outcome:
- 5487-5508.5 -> 6.2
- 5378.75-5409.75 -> 3.3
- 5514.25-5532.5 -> 1.1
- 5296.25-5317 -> 1.9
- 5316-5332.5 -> 1.1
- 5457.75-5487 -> 2.8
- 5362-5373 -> 0.6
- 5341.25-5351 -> 1.0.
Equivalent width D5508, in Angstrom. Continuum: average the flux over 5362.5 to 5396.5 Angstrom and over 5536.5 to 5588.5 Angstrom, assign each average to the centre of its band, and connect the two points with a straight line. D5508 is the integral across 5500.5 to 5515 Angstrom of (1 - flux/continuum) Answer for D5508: 4.6 Angstrom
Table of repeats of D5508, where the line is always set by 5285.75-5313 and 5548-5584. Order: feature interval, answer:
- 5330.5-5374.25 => 1.3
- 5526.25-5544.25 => -0.9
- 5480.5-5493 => 1.9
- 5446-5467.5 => 1.0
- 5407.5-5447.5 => -1.4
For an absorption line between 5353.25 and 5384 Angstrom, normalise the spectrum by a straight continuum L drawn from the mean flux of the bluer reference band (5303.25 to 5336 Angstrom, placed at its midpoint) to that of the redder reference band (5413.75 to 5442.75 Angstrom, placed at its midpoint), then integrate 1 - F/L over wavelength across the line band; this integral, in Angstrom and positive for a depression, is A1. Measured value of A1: 1.1 Angstrom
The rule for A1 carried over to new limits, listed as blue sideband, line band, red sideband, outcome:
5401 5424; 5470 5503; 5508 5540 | 4.33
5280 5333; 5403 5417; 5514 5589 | 1.04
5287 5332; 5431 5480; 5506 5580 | 0.61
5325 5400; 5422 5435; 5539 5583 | -1.90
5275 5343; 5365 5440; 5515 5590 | 0.37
